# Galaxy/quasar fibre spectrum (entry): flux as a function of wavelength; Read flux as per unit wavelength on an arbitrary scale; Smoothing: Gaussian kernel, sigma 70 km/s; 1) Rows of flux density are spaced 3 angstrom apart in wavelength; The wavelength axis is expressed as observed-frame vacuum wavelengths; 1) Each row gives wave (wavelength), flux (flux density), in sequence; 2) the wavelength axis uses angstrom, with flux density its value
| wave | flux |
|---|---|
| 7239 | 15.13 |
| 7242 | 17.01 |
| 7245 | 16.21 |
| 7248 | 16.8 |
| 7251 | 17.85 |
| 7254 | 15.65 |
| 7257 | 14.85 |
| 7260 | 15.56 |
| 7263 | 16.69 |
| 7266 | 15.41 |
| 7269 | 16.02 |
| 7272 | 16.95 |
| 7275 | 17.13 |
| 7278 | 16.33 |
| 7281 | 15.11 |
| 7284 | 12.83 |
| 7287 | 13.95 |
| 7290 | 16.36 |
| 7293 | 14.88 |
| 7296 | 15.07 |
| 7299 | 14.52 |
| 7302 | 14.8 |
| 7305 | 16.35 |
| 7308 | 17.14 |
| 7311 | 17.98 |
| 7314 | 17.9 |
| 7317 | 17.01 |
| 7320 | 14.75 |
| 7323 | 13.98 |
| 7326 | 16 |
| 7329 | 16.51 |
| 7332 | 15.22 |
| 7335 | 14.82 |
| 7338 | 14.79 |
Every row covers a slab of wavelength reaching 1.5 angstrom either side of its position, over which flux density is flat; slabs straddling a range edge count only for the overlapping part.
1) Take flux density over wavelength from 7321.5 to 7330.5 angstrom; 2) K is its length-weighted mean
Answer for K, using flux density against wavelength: 15.5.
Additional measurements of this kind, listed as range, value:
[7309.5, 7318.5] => 17.6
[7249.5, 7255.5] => 16.8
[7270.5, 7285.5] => 15.7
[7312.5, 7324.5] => 15.9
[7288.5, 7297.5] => 15.4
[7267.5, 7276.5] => 16.7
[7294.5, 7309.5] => 15.6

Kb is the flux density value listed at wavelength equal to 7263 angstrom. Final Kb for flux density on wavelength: 16.69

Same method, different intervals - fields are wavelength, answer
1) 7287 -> 13.95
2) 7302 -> 14.8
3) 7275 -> 17.13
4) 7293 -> 14.88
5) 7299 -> 14.52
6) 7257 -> 14.85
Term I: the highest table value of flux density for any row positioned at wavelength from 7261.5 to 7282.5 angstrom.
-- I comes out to 17.13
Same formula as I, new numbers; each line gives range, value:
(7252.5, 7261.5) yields 15.65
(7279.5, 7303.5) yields 16.36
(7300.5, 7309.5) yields 17.14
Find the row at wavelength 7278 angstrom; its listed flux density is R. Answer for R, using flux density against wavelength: 16.33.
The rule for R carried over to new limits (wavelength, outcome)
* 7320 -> 14.75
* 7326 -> 16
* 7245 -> 16.21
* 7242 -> 17.01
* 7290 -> 16.36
